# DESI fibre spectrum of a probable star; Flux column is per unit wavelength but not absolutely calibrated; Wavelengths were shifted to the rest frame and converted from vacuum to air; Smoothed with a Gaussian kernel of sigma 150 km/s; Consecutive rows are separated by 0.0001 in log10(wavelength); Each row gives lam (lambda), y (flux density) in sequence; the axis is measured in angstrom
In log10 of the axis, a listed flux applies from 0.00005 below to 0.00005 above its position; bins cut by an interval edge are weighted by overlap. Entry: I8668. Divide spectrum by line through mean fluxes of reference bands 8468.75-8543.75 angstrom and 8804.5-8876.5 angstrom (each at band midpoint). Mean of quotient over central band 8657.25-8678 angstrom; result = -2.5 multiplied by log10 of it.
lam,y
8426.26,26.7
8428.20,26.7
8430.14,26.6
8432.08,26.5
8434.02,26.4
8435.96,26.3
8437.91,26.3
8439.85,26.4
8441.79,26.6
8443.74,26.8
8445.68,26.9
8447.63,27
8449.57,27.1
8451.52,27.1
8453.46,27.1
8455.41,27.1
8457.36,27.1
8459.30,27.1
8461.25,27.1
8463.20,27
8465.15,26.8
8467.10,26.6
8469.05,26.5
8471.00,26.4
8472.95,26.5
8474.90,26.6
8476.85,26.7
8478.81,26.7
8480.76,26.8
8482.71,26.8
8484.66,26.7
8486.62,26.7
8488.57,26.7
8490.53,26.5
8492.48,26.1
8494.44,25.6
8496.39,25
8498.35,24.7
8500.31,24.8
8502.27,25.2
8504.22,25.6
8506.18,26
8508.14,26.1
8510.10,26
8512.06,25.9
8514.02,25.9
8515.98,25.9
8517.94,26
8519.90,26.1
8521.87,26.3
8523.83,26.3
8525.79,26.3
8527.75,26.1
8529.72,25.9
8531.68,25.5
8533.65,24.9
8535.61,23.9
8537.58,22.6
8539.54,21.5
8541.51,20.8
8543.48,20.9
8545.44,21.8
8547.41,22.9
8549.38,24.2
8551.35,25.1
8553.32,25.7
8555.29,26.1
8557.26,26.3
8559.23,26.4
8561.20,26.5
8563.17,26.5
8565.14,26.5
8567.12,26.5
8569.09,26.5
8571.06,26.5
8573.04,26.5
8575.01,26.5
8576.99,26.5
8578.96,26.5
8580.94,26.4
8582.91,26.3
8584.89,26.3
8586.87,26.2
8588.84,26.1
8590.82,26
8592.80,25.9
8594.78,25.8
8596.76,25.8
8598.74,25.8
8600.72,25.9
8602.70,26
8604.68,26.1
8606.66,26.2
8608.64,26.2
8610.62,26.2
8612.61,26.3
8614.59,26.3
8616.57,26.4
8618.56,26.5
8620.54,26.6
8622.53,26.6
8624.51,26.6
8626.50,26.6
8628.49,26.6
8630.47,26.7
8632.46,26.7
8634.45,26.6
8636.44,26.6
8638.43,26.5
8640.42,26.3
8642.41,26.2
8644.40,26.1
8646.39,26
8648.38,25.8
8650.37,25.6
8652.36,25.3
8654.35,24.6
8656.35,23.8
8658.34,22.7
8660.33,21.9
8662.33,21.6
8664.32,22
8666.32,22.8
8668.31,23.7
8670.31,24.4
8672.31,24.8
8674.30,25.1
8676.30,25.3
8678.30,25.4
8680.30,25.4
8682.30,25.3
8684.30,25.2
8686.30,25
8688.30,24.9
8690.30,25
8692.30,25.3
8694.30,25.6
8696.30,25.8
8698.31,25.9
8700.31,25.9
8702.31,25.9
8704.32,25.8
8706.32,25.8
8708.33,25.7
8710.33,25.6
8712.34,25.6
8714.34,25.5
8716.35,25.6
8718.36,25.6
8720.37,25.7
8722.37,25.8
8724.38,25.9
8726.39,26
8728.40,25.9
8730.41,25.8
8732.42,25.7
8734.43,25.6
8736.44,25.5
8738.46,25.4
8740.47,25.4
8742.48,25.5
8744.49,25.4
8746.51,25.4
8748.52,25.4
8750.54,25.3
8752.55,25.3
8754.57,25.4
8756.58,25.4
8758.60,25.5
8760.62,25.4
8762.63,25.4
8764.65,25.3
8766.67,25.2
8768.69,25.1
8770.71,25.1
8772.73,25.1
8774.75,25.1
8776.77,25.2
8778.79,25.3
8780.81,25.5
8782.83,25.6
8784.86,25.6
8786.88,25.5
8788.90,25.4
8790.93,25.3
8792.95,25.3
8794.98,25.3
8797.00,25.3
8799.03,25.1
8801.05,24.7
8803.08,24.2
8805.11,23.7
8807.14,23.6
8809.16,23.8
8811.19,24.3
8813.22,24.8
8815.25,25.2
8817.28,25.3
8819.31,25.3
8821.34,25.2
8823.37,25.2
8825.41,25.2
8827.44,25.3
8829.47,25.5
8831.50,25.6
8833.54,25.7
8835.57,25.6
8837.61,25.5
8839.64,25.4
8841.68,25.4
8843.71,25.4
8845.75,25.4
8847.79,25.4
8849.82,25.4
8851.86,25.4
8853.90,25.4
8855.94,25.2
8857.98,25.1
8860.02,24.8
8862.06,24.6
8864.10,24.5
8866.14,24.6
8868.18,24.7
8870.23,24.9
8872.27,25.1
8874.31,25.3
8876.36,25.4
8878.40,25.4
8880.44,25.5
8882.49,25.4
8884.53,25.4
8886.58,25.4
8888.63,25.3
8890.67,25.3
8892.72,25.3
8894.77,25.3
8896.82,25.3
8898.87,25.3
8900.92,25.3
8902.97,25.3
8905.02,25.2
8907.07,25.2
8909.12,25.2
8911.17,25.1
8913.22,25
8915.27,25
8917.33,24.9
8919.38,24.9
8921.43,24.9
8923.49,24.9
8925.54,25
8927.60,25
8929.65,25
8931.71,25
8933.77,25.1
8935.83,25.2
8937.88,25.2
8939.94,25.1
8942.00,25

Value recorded 0.081 mag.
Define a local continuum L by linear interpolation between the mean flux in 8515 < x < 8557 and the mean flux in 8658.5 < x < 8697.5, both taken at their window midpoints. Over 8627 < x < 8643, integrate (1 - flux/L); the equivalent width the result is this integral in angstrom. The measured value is -1.4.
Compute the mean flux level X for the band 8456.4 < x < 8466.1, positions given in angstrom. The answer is 27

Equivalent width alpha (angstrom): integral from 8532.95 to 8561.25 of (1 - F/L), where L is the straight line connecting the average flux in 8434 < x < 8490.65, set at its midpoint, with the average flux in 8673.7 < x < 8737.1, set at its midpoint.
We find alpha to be 2.6 angstrom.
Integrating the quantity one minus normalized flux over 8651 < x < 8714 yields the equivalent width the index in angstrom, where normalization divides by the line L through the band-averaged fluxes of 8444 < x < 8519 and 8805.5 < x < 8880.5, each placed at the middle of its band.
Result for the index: 2.2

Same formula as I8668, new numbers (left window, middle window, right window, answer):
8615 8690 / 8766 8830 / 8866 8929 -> 0.01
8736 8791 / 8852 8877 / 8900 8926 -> 0.01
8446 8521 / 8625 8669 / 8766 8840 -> 0.03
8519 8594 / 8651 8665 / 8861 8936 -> 0.09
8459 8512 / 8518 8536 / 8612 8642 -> 0.02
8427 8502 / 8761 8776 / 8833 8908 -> 0.02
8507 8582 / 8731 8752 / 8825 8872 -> -0.01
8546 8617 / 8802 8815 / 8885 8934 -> 0.06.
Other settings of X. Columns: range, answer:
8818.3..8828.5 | 25.2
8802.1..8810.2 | 23.8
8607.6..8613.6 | 26.2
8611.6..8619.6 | 26.4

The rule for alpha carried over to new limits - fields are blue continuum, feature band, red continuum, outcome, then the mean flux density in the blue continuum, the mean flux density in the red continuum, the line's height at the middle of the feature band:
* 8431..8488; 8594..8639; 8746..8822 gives -0.66 angstrom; 26.8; 25.1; 26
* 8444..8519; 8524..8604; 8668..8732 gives 2.02 angstrom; 26.4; 25.5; 26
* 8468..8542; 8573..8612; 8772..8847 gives -0.96 angstrom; 25.7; 25.1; 25.5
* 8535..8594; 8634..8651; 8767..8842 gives -0.67 angstrom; 25.2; 25.1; 25.2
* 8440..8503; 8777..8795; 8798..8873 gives -0.14 angstrom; 26.5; 25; 25.2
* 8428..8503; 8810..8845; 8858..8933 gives 0.06 angstrom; 26.5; 25.1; 25.3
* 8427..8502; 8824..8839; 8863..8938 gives -0.07 angstrom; 26.5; 25.1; 25.4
